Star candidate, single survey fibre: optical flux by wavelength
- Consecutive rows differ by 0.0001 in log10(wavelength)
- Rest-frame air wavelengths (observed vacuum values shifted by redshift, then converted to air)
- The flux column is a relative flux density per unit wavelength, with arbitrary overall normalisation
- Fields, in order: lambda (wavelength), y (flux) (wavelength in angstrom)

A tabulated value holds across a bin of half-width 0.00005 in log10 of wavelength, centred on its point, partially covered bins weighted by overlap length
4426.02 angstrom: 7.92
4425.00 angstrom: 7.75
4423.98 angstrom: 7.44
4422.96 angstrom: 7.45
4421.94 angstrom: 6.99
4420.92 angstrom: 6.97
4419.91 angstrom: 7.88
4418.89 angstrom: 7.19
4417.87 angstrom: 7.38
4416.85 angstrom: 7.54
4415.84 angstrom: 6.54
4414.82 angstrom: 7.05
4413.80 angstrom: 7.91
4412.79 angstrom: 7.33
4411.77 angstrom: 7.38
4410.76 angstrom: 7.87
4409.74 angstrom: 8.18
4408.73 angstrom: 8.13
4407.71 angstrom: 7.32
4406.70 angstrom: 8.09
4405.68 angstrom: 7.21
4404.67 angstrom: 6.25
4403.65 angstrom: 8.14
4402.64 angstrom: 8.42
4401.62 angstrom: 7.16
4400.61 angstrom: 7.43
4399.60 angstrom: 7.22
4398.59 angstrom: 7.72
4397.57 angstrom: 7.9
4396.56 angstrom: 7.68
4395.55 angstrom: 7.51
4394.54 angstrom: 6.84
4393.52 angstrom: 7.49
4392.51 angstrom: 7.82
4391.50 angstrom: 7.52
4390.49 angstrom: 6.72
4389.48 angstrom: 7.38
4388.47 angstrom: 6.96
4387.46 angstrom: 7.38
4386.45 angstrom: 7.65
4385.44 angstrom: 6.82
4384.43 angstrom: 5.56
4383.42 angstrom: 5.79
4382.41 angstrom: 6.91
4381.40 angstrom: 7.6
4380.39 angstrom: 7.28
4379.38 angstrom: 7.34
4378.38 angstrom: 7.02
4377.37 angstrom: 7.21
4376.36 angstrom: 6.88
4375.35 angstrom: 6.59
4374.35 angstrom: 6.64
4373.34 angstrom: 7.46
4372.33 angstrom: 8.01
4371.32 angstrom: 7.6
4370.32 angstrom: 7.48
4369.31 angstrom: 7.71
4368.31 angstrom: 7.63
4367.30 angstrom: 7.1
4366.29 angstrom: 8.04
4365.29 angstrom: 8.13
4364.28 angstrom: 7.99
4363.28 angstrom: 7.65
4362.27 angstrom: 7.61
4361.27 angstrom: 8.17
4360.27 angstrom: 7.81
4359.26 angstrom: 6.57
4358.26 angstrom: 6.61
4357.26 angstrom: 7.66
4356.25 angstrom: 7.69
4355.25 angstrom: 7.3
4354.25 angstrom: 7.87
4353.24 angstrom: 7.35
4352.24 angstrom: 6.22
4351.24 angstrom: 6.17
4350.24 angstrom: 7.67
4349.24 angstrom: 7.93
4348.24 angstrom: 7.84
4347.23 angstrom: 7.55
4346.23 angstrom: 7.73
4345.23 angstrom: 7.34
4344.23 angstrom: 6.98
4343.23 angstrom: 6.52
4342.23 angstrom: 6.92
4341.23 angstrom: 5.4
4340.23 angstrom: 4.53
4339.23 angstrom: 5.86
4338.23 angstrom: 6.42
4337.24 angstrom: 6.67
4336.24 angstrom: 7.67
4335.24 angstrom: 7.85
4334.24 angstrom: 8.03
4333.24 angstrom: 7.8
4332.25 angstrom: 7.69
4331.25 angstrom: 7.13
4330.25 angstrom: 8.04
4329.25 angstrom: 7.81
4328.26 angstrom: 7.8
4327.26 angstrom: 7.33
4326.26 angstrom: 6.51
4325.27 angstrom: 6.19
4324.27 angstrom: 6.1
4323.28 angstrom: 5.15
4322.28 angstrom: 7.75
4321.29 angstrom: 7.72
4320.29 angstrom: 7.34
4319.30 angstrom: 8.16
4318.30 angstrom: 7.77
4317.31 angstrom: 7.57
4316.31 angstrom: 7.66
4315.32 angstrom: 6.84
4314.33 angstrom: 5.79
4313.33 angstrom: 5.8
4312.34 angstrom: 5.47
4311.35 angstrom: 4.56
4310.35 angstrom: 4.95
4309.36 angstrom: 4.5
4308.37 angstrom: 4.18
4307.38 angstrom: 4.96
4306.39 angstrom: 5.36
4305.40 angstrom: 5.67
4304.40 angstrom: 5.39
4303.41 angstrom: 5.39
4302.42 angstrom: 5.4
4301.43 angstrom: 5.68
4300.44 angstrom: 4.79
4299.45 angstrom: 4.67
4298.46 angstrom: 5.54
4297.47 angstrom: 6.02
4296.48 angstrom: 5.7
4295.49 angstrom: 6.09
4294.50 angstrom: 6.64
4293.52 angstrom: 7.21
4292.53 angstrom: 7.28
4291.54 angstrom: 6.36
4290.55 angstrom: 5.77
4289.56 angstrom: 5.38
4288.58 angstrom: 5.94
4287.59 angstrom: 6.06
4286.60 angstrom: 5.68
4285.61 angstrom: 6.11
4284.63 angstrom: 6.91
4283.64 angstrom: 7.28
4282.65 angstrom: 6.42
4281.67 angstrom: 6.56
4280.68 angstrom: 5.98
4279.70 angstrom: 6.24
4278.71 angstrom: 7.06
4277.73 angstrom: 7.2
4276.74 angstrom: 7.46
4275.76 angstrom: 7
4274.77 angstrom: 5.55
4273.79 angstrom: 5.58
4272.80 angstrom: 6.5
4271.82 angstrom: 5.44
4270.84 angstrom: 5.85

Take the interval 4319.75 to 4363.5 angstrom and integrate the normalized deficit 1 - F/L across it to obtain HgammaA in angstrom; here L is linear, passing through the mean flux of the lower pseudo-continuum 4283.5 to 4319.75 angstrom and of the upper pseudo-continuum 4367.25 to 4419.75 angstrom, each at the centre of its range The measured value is -3.9 angstrom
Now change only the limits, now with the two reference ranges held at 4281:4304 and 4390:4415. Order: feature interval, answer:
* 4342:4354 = -0.73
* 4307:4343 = -0.72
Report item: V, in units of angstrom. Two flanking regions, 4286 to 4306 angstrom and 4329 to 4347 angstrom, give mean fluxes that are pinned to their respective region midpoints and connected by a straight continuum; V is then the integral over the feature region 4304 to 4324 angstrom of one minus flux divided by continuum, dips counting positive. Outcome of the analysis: 0.71 angstrom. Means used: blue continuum 5.83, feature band 6.13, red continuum 7.02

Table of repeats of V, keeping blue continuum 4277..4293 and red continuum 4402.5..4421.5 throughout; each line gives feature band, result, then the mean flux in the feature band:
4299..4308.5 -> 2.0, 5.19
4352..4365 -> -0.8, 7.46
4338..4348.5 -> 0.4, 6.62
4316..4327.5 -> -0.6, 7.09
